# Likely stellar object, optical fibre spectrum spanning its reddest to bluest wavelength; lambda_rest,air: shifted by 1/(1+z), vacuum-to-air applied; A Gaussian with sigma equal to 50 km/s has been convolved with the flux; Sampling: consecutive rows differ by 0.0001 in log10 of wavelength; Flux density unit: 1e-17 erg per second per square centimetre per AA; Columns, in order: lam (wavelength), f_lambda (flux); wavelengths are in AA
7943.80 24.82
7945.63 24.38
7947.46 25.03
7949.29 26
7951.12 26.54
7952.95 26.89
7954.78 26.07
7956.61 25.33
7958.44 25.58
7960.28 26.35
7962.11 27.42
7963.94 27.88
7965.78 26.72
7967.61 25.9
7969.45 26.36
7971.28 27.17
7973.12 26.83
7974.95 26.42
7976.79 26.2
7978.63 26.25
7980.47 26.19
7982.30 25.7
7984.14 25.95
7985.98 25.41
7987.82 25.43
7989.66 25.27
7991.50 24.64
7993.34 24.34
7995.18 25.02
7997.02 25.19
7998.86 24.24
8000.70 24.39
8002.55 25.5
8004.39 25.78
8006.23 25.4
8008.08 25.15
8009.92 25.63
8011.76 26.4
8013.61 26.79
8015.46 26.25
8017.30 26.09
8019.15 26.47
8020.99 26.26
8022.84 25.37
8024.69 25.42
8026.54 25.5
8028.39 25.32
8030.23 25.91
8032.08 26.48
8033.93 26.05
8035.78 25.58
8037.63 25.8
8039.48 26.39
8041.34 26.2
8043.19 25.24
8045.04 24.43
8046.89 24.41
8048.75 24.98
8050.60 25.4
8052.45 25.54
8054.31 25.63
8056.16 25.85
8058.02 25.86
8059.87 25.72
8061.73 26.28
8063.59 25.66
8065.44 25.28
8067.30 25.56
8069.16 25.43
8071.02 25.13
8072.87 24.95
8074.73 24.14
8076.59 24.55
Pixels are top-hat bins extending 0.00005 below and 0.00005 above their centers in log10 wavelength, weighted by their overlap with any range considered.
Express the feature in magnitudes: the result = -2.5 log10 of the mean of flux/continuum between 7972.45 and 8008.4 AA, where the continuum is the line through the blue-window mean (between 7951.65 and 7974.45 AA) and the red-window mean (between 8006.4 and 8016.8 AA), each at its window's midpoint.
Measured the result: 0.03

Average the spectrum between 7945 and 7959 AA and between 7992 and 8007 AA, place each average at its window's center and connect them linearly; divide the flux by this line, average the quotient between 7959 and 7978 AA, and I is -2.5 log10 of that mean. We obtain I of -0.05 mag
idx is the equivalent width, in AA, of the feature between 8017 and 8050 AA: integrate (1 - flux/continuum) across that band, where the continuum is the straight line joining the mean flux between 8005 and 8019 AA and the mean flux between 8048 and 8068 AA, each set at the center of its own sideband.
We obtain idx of 0.2 AA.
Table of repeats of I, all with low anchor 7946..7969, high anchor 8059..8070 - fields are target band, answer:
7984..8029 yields 0.021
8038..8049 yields 0.020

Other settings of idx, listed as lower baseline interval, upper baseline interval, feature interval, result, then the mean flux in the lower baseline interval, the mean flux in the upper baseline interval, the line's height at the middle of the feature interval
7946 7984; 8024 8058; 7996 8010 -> 0.4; 26.3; 25.6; 25.9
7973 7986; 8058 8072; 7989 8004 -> 0.7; 26.1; 25.6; 26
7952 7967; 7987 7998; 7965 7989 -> -0.4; 26.5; 25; 25.7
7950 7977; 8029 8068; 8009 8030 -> 0.0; 26.5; 25.6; 25.9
